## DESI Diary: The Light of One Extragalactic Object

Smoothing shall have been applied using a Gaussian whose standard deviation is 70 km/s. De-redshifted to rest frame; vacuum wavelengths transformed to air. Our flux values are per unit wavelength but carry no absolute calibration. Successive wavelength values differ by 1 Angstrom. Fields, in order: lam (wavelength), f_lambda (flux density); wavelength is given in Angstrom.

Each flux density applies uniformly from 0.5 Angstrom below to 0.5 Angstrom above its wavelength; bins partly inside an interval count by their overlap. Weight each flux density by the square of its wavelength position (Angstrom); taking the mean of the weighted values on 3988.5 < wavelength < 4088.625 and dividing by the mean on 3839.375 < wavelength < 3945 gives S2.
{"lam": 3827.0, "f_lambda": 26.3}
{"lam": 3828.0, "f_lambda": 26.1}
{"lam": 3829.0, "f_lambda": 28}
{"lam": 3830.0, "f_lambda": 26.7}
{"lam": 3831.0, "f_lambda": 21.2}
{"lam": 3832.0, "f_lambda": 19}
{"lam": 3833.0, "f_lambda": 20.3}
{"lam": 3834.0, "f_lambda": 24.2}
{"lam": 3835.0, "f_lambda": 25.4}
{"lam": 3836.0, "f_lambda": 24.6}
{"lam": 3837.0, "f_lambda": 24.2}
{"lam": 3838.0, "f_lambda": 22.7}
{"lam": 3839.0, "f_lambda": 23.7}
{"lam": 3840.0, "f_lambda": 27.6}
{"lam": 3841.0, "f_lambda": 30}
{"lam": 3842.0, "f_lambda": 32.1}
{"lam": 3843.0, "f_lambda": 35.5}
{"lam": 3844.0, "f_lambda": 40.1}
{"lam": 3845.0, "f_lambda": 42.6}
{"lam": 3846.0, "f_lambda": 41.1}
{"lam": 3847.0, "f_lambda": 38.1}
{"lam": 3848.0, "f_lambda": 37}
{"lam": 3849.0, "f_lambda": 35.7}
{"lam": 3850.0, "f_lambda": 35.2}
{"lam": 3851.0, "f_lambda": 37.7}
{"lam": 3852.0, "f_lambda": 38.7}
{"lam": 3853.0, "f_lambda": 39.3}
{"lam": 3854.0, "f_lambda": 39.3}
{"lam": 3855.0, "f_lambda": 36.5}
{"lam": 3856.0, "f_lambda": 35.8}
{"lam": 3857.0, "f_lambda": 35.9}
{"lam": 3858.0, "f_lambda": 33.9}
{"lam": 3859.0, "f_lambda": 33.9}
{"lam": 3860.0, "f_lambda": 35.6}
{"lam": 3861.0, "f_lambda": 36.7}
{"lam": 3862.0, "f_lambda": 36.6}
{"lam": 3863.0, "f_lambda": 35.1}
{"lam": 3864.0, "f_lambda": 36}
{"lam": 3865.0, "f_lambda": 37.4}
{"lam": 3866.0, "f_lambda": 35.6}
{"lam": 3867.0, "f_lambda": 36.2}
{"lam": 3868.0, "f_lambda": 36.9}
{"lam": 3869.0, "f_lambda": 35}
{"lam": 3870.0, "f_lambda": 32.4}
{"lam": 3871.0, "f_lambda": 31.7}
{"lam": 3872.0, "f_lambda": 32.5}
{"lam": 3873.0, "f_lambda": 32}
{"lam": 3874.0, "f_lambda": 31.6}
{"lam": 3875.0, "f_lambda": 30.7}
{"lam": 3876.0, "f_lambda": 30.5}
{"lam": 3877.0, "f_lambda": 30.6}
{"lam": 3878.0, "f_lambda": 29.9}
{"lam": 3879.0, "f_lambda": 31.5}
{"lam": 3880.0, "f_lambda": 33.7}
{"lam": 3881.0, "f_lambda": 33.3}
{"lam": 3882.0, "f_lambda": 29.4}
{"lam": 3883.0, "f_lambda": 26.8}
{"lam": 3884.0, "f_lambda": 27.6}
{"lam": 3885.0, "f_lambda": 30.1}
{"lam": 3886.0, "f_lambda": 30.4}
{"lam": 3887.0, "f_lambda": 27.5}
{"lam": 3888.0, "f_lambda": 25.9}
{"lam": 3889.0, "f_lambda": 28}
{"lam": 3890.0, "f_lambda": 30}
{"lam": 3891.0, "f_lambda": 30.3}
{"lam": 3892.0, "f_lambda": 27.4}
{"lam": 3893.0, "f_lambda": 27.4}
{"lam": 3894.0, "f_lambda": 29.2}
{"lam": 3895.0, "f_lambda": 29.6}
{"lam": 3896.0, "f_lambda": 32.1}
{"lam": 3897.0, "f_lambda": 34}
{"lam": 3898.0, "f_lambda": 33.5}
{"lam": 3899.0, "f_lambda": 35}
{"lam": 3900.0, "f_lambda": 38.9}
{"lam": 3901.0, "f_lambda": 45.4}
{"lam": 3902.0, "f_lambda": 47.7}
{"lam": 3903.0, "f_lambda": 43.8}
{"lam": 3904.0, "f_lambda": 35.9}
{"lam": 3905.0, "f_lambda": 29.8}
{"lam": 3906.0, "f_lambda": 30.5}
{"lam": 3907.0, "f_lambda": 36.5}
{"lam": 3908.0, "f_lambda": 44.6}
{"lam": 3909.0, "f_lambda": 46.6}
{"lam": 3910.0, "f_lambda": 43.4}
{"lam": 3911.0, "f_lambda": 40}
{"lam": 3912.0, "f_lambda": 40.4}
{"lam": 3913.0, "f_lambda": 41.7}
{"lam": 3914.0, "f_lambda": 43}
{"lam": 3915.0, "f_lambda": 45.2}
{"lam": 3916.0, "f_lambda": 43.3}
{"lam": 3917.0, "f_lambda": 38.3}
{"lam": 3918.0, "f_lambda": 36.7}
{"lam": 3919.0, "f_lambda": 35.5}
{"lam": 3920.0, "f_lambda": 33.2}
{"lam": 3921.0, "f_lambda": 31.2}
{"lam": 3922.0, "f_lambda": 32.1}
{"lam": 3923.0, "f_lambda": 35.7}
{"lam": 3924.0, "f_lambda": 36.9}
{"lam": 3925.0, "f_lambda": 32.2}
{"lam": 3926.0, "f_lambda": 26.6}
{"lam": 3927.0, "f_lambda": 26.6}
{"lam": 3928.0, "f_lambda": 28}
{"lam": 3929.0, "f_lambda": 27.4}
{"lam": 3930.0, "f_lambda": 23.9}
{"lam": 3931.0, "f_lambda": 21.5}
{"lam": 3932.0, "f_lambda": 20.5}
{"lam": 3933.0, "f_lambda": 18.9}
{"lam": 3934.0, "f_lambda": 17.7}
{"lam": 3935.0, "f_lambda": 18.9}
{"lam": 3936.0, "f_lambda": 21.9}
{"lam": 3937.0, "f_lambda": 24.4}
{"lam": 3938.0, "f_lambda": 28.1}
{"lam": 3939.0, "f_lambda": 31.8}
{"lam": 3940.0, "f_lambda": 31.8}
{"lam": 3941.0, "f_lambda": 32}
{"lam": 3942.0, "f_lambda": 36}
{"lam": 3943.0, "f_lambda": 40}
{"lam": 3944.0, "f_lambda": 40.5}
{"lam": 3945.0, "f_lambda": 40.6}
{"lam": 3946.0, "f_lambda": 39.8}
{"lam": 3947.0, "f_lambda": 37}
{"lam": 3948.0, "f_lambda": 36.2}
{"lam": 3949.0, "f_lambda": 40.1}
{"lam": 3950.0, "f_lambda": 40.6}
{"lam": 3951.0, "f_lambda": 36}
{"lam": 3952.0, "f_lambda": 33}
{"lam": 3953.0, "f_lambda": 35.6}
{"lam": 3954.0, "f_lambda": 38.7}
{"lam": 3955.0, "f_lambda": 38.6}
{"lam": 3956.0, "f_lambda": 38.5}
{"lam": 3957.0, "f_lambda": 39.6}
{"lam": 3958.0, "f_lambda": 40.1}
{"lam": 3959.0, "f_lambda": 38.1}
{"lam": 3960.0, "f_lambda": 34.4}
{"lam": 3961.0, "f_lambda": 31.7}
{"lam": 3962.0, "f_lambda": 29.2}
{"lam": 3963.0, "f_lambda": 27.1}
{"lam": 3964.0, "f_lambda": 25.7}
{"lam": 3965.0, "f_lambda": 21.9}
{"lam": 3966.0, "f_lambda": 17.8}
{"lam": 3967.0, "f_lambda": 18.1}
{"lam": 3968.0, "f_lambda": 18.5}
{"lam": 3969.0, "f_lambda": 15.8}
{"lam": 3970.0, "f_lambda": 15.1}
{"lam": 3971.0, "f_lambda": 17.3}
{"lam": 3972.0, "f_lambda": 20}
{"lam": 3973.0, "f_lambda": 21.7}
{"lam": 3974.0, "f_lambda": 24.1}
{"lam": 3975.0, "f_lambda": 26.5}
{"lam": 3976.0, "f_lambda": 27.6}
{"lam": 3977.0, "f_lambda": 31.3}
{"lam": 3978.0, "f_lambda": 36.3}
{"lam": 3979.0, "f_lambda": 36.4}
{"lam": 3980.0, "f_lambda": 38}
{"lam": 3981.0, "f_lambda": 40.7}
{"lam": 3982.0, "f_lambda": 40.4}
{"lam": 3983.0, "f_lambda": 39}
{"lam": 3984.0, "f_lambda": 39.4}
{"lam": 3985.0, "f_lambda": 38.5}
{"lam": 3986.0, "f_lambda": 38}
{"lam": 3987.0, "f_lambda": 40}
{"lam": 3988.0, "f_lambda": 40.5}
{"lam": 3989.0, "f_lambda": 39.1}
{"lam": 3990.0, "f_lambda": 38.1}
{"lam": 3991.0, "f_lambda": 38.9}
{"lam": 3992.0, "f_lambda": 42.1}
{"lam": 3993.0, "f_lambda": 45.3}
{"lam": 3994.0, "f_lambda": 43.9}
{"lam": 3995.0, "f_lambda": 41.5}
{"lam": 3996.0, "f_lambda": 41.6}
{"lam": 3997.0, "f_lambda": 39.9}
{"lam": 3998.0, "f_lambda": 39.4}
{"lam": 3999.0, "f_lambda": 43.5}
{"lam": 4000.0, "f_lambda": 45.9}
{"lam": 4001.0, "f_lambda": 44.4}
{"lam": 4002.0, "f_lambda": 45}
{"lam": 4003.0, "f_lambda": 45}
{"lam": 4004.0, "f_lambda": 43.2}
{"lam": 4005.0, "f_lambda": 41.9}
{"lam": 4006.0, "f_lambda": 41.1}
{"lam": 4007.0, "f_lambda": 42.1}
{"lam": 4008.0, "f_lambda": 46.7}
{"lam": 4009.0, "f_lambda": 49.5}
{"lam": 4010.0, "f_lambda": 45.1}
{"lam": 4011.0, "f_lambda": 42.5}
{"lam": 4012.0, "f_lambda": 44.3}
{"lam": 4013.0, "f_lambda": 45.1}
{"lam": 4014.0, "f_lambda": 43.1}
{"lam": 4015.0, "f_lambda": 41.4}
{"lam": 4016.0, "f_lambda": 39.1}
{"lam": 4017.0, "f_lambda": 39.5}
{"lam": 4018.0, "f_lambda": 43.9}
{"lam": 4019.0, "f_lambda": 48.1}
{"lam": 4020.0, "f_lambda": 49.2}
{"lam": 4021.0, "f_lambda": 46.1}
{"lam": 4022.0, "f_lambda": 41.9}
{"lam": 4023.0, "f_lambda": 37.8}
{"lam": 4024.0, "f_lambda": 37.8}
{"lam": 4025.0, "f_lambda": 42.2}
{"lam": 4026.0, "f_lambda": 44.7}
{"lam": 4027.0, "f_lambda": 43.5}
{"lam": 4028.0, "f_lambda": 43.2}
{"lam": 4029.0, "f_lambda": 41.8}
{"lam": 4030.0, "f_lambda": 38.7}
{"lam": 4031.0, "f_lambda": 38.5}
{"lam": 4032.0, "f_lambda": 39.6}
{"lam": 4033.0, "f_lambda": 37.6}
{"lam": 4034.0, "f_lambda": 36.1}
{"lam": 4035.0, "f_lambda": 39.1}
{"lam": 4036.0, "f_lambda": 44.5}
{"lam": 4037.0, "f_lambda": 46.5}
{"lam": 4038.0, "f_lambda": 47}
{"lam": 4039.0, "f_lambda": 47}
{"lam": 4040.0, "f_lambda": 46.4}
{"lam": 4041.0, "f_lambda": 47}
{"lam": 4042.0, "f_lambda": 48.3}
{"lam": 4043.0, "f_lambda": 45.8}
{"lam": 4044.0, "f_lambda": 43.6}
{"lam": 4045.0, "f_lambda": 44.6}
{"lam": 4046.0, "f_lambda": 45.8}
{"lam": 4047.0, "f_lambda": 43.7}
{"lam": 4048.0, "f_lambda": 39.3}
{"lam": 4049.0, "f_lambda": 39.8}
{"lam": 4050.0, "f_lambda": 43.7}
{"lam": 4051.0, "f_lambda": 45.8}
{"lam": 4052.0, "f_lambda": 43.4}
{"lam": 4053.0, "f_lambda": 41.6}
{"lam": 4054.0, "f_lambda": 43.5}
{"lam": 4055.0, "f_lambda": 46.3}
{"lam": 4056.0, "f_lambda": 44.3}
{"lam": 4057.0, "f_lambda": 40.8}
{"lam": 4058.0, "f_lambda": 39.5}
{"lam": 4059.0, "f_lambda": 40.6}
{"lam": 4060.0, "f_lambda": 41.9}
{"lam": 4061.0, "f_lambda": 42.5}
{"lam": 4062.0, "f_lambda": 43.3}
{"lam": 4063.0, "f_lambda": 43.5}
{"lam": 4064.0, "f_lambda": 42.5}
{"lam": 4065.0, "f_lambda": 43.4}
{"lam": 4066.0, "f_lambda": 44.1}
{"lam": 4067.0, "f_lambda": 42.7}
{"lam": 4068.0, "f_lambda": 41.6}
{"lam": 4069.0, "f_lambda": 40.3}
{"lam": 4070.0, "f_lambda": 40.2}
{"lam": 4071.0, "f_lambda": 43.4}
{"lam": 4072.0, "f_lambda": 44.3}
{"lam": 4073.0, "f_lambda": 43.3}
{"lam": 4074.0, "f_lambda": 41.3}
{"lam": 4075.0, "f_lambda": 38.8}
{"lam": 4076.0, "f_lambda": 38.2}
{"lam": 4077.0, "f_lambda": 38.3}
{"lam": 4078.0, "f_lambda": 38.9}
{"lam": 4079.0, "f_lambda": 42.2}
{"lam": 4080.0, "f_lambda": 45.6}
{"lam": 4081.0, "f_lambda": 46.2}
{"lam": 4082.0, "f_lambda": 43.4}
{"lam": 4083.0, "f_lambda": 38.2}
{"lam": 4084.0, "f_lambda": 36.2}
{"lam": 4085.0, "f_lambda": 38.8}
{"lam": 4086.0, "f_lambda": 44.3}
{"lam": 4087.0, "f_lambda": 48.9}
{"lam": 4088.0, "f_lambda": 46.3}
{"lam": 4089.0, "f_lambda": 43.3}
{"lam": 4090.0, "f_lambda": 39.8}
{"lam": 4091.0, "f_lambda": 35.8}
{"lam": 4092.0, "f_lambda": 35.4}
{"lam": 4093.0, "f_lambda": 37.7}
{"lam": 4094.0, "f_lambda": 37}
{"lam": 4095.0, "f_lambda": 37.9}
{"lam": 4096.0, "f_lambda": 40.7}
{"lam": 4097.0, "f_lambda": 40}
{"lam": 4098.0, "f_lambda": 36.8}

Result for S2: 1.37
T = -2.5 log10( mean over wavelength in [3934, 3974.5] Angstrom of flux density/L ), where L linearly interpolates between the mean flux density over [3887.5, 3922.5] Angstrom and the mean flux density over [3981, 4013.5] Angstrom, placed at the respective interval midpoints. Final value 0.28 mag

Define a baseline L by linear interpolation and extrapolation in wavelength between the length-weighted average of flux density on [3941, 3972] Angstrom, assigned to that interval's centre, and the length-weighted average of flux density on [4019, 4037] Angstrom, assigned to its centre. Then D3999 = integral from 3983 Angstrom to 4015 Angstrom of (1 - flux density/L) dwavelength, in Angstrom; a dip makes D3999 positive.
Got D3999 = -3.9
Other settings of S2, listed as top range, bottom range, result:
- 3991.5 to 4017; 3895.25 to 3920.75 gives 1.17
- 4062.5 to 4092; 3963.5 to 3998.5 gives 1.34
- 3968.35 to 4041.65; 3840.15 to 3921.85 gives 1.20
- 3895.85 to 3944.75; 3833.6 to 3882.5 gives 1.04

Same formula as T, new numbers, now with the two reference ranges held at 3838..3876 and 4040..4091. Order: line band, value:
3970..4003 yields 0.085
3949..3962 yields 0.049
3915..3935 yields 0.243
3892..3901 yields 0.110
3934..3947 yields 0.196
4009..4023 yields -0.076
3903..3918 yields -0.086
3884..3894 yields 0.256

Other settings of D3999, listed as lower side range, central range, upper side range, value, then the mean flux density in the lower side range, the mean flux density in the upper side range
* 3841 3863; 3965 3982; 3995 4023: 6.6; 36.8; 43.5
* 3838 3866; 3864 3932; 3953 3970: -1.5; 35.6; 29.4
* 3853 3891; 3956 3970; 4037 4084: 3.8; 32.8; 42.9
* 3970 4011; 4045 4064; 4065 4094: -1.1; 38.2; 41.3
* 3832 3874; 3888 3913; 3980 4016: 0.4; 33.5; 42.1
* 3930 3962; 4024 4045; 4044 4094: -1.9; 32.8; 42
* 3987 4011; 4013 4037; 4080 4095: 0.2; 42.7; 40.9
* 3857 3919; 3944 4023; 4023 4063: 5.3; 34.7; 42.7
